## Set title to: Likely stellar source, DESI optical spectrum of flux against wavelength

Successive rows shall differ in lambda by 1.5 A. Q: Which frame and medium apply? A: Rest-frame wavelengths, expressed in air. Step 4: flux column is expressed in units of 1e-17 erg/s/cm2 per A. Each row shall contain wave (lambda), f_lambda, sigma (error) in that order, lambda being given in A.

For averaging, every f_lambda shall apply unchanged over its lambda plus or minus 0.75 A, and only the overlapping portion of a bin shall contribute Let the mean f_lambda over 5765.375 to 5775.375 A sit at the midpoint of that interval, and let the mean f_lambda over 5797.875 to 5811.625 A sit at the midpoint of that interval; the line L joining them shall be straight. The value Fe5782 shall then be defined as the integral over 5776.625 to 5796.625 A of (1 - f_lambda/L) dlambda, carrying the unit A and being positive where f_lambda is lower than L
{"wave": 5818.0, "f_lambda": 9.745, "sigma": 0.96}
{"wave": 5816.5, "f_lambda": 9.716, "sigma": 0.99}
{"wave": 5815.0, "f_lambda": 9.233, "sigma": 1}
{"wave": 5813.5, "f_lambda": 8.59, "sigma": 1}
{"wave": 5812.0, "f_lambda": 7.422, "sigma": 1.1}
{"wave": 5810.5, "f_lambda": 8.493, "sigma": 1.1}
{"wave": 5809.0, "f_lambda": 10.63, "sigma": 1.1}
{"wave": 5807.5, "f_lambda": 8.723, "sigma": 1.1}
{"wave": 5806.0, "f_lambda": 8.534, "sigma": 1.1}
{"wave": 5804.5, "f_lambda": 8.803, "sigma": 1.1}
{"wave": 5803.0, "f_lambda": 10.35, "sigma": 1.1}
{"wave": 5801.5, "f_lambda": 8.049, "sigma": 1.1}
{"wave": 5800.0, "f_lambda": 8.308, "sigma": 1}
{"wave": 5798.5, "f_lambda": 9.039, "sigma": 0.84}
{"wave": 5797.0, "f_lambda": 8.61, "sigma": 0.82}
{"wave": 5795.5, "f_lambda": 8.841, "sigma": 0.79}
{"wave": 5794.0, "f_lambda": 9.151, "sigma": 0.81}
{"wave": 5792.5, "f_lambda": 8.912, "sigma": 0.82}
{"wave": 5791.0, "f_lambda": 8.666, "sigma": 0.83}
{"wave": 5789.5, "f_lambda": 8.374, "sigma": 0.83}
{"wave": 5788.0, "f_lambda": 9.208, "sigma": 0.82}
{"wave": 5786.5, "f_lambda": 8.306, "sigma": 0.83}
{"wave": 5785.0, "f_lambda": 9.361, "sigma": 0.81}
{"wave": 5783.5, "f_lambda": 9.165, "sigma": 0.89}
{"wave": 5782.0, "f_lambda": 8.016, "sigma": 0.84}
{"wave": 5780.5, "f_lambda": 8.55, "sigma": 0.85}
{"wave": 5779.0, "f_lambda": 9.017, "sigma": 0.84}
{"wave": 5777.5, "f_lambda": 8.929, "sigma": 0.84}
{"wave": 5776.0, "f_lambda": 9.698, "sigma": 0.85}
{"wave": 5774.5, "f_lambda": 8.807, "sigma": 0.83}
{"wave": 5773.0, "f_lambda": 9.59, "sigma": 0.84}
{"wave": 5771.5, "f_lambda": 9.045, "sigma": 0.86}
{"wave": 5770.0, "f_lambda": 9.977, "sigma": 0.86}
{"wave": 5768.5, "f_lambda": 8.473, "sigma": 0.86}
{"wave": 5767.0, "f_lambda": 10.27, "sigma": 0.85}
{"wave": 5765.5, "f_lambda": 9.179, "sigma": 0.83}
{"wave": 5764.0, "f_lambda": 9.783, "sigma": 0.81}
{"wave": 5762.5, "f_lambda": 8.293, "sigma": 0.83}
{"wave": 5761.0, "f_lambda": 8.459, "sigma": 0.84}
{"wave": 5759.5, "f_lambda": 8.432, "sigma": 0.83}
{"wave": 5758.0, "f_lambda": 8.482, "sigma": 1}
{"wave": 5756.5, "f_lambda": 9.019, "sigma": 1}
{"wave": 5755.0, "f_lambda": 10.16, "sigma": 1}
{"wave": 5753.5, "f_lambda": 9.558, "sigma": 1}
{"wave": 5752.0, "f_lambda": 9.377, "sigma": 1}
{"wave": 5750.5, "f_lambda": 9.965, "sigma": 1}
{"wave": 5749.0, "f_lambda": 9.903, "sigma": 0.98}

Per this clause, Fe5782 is 0.76 A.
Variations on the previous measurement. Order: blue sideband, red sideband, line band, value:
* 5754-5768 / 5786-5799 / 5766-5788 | -0.3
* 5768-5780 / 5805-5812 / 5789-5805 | 0.3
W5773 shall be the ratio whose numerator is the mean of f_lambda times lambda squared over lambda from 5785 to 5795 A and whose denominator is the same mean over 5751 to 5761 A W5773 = 0.98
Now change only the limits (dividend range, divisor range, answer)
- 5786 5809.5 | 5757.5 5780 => 0.99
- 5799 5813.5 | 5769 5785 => 0.98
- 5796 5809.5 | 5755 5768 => 1.01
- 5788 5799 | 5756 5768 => 0.99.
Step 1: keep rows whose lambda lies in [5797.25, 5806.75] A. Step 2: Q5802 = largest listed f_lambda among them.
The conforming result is 10.35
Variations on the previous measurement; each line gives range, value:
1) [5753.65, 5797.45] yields 10.27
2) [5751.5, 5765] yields 10.16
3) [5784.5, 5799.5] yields 9.361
